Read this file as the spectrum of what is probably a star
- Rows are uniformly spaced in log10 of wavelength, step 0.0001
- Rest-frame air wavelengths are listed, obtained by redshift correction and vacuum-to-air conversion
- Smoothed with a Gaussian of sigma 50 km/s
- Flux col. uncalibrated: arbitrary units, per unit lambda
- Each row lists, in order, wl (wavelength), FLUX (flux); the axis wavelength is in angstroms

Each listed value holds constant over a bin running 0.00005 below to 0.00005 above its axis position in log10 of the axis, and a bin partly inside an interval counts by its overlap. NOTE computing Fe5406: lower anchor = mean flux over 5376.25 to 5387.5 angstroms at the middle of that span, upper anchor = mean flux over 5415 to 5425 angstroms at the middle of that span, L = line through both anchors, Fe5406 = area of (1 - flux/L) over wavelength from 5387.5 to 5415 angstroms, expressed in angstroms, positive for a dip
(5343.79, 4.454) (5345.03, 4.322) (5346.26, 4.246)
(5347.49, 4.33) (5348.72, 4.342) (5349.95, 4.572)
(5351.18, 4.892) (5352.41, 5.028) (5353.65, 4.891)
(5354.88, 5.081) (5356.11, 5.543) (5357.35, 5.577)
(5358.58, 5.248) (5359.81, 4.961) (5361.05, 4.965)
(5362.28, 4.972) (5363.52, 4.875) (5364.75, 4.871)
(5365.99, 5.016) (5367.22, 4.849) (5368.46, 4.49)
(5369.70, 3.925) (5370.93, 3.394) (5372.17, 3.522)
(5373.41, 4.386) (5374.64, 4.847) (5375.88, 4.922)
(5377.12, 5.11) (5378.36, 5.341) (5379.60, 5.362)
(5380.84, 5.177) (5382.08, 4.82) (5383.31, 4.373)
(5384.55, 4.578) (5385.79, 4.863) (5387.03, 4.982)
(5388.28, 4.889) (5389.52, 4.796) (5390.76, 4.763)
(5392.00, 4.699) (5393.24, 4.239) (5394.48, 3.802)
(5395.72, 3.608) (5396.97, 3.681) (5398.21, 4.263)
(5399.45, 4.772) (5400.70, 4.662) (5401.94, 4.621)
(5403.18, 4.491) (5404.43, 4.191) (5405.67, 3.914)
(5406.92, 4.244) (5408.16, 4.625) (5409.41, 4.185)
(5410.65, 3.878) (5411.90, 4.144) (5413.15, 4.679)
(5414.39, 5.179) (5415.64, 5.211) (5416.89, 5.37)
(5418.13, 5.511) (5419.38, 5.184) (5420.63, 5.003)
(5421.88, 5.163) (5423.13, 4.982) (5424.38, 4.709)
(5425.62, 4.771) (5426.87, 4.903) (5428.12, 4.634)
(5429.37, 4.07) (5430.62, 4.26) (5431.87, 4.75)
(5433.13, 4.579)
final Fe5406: 3.6 angstroms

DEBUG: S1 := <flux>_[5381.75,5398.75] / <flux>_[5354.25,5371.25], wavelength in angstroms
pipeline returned 0.91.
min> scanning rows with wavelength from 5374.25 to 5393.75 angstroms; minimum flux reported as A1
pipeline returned 4.239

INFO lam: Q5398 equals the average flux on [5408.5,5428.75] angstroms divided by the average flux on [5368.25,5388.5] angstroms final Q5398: 1.04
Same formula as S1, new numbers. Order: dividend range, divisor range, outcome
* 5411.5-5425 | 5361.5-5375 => 1.12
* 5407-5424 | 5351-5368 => 0.96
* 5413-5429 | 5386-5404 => 1.13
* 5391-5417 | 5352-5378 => 0.92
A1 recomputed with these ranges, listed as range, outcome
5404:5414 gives 3.878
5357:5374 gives 3.394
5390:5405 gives 3.608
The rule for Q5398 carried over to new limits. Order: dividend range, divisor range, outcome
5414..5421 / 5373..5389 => 1.07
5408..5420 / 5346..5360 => 0.98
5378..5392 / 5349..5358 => 0.97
